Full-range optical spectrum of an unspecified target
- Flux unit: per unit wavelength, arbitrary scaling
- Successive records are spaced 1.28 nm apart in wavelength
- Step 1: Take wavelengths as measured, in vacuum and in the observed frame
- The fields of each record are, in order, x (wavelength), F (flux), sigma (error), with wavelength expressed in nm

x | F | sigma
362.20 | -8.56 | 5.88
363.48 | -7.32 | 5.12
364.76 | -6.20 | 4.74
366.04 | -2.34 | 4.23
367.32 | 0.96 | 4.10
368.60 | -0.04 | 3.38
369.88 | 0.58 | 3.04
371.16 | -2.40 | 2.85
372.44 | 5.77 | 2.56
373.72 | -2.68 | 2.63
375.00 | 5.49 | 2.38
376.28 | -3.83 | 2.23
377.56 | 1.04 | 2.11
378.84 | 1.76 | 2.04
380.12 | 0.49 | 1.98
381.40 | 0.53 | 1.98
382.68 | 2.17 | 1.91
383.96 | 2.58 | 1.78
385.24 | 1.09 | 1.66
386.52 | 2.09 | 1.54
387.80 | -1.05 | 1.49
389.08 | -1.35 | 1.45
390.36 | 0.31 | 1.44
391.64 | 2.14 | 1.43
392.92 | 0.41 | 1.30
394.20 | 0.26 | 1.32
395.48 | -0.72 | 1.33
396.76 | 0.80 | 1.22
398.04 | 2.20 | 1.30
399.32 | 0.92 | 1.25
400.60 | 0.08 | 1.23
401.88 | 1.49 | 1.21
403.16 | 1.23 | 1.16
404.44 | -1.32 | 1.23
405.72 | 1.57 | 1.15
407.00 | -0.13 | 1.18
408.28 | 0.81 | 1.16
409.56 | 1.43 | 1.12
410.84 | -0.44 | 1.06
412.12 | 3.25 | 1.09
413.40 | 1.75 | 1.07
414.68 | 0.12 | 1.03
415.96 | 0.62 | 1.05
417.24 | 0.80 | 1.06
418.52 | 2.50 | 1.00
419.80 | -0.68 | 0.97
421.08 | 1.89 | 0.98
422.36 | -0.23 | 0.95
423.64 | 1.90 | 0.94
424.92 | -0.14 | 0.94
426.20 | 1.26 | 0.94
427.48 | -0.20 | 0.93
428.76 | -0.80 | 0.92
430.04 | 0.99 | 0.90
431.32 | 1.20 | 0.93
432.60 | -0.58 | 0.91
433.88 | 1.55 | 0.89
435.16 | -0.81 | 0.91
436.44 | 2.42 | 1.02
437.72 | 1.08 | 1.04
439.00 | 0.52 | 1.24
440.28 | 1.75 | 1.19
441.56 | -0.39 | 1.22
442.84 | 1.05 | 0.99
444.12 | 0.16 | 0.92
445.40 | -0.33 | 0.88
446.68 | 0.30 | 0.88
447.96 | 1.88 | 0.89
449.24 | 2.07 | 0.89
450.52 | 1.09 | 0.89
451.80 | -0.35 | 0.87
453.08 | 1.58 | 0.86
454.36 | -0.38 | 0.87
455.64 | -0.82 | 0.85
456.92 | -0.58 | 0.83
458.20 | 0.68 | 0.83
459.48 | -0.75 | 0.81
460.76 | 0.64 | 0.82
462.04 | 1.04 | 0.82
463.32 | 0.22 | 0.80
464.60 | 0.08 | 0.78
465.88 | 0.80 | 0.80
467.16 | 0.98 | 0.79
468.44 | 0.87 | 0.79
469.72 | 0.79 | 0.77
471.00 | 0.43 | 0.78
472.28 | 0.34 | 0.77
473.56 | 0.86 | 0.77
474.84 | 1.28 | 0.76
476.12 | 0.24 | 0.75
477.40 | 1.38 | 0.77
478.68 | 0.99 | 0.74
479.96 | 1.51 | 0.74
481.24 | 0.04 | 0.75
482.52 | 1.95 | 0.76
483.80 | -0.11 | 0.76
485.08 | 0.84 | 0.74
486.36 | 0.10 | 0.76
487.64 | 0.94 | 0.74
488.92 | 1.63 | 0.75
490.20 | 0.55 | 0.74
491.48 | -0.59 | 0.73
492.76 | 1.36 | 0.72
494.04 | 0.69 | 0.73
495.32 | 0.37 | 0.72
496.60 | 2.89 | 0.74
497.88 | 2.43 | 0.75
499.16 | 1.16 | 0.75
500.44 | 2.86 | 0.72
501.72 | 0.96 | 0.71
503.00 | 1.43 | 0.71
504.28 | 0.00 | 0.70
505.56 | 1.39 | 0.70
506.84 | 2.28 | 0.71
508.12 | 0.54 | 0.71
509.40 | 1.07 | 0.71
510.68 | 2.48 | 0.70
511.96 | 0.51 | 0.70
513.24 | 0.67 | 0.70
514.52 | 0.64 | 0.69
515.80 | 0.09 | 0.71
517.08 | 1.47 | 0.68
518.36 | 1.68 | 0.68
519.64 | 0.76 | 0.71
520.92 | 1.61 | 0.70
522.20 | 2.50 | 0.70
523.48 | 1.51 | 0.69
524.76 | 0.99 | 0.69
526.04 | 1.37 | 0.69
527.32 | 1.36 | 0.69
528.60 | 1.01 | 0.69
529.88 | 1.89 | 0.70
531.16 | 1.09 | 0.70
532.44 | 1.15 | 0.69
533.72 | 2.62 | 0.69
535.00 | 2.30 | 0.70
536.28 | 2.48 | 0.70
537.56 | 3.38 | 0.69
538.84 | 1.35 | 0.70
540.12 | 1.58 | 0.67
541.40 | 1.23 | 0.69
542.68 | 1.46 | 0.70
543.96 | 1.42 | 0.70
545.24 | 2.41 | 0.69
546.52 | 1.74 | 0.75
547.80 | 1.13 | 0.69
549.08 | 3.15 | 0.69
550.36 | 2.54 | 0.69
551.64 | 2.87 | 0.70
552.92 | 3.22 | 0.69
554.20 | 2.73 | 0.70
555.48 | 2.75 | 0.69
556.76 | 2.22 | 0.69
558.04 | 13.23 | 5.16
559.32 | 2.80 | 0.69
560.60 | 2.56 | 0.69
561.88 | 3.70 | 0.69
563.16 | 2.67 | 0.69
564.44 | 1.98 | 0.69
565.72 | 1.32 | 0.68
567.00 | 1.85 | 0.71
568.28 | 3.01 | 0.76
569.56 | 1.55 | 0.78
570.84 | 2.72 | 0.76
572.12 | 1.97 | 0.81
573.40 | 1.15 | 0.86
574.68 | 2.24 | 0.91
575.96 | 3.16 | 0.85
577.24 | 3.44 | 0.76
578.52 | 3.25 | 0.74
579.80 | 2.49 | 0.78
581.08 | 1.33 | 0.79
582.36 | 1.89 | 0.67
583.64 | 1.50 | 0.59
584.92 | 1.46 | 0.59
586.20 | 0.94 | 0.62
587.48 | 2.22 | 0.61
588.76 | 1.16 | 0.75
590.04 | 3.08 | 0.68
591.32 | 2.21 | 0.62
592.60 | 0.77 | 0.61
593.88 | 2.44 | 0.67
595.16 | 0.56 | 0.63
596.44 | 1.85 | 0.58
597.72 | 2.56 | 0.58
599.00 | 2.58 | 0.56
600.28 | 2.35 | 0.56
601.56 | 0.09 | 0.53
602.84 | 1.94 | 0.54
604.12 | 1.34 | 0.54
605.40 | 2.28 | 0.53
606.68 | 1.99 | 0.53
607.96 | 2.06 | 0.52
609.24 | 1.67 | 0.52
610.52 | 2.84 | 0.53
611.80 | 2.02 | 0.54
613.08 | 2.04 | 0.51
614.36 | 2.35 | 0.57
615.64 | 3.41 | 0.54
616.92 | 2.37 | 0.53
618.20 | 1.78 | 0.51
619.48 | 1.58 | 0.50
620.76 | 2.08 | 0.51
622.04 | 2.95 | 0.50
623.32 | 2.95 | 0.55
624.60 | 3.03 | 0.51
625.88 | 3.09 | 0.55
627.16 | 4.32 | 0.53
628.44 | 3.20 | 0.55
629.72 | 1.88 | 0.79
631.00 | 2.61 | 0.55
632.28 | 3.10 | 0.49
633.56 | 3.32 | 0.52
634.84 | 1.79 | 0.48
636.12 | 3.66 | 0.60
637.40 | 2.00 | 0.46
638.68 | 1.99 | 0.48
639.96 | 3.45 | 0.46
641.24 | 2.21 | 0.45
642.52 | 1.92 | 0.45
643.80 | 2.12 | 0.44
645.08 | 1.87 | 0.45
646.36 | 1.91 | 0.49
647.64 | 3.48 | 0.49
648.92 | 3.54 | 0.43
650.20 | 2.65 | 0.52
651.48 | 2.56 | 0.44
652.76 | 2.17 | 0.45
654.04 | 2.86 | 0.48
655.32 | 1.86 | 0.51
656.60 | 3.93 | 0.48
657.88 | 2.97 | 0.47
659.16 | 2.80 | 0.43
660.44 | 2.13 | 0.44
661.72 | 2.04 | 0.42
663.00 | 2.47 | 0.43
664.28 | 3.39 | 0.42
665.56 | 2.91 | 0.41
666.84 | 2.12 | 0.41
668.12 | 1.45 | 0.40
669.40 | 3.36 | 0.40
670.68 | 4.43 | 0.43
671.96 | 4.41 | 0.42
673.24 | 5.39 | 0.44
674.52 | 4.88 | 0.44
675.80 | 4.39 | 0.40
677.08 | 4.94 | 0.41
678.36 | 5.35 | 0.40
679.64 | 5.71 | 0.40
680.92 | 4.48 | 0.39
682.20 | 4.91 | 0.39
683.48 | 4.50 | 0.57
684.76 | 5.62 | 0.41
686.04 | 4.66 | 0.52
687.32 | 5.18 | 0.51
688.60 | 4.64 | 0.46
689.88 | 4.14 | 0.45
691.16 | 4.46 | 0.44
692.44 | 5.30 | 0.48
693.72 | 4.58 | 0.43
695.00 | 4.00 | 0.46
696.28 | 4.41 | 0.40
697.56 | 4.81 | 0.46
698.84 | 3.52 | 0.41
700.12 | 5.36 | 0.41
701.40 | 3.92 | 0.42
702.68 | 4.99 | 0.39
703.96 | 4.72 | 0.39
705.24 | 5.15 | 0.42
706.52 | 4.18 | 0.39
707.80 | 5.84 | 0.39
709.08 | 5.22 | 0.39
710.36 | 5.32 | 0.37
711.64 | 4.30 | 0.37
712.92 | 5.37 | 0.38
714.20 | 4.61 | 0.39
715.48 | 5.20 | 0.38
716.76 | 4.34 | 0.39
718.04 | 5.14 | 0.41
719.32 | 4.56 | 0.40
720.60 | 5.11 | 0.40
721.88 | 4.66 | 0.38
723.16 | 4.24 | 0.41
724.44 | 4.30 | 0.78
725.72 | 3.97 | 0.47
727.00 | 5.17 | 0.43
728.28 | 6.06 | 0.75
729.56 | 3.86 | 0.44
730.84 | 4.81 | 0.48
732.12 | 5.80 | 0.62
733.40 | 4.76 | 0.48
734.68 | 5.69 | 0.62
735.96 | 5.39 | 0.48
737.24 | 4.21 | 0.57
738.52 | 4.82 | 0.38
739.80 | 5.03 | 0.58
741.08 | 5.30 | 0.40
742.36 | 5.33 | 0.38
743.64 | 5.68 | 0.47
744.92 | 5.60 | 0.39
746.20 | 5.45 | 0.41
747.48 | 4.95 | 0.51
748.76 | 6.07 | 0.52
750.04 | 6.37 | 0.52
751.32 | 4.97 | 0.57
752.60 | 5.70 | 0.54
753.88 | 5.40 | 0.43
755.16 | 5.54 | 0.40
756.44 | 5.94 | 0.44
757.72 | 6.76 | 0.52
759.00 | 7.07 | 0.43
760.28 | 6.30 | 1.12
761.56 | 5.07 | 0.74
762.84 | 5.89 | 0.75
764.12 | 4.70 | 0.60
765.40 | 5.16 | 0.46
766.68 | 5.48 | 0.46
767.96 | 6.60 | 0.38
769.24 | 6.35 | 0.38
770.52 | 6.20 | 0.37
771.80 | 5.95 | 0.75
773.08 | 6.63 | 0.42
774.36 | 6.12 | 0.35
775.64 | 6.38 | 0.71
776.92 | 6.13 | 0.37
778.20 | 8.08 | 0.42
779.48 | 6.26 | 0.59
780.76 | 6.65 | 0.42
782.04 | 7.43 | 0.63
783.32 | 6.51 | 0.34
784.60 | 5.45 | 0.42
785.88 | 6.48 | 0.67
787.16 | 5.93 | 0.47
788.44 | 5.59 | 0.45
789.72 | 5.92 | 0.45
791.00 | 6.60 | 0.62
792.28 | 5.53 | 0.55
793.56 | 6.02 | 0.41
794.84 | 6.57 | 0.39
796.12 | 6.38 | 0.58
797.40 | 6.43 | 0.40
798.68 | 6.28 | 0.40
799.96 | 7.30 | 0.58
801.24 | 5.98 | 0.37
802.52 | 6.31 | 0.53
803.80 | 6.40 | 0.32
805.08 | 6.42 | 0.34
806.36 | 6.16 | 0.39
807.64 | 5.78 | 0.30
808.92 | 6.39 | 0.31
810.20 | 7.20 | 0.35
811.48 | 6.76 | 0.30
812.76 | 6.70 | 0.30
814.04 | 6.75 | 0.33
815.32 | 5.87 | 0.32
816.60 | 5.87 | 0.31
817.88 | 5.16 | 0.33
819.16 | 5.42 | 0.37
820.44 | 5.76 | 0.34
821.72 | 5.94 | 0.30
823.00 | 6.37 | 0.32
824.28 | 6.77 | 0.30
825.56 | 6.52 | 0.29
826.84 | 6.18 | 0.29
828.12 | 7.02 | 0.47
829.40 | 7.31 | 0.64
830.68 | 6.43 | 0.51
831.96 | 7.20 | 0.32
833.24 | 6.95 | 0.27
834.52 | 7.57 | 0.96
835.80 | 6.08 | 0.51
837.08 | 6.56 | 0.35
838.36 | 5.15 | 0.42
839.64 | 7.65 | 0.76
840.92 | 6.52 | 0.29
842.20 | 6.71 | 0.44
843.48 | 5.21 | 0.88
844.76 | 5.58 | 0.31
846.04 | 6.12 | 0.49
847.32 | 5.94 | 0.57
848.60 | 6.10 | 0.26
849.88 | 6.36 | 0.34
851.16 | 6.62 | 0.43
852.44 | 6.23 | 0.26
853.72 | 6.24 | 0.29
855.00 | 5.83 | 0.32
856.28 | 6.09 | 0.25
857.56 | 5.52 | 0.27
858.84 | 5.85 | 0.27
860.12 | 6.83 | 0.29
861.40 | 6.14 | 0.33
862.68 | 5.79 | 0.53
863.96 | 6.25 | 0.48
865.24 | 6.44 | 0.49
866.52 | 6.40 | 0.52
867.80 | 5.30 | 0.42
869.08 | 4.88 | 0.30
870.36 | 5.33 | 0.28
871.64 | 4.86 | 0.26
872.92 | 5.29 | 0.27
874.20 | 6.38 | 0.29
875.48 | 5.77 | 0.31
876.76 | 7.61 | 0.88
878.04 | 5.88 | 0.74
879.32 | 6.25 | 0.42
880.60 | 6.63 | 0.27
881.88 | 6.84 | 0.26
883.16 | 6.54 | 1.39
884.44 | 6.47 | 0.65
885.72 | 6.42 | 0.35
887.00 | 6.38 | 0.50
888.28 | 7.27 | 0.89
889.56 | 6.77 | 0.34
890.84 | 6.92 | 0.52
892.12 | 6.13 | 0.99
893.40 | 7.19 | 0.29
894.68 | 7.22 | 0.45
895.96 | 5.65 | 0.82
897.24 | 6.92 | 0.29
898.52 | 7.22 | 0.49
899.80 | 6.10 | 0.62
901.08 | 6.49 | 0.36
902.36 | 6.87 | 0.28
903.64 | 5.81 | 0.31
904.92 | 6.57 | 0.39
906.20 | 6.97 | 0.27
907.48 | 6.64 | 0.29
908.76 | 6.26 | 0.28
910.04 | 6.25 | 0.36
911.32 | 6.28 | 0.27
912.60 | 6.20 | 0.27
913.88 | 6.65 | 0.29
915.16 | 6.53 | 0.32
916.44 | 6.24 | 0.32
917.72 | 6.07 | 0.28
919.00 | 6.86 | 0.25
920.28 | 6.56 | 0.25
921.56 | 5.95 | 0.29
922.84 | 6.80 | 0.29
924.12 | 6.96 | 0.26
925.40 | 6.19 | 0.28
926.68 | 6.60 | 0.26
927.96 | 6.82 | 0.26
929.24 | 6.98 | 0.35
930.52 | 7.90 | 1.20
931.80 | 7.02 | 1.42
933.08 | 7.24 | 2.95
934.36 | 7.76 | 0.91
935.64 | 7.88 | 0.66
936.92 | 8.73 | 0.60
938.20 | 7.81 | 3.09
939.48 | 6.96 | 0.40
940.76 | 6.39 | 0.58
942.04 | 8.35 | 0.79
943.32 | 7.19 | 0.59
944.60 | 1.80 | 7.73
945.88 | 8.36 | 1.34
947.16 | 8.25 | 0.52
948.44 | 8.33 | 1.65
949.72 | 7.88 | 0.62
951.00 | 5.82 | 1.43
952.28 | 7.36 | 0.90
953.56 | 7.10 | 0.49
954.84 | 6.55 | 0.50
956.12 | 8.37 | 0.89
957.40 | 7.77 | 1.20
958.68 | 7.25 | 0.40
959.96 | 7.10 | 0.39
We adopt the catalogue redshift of 0.68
